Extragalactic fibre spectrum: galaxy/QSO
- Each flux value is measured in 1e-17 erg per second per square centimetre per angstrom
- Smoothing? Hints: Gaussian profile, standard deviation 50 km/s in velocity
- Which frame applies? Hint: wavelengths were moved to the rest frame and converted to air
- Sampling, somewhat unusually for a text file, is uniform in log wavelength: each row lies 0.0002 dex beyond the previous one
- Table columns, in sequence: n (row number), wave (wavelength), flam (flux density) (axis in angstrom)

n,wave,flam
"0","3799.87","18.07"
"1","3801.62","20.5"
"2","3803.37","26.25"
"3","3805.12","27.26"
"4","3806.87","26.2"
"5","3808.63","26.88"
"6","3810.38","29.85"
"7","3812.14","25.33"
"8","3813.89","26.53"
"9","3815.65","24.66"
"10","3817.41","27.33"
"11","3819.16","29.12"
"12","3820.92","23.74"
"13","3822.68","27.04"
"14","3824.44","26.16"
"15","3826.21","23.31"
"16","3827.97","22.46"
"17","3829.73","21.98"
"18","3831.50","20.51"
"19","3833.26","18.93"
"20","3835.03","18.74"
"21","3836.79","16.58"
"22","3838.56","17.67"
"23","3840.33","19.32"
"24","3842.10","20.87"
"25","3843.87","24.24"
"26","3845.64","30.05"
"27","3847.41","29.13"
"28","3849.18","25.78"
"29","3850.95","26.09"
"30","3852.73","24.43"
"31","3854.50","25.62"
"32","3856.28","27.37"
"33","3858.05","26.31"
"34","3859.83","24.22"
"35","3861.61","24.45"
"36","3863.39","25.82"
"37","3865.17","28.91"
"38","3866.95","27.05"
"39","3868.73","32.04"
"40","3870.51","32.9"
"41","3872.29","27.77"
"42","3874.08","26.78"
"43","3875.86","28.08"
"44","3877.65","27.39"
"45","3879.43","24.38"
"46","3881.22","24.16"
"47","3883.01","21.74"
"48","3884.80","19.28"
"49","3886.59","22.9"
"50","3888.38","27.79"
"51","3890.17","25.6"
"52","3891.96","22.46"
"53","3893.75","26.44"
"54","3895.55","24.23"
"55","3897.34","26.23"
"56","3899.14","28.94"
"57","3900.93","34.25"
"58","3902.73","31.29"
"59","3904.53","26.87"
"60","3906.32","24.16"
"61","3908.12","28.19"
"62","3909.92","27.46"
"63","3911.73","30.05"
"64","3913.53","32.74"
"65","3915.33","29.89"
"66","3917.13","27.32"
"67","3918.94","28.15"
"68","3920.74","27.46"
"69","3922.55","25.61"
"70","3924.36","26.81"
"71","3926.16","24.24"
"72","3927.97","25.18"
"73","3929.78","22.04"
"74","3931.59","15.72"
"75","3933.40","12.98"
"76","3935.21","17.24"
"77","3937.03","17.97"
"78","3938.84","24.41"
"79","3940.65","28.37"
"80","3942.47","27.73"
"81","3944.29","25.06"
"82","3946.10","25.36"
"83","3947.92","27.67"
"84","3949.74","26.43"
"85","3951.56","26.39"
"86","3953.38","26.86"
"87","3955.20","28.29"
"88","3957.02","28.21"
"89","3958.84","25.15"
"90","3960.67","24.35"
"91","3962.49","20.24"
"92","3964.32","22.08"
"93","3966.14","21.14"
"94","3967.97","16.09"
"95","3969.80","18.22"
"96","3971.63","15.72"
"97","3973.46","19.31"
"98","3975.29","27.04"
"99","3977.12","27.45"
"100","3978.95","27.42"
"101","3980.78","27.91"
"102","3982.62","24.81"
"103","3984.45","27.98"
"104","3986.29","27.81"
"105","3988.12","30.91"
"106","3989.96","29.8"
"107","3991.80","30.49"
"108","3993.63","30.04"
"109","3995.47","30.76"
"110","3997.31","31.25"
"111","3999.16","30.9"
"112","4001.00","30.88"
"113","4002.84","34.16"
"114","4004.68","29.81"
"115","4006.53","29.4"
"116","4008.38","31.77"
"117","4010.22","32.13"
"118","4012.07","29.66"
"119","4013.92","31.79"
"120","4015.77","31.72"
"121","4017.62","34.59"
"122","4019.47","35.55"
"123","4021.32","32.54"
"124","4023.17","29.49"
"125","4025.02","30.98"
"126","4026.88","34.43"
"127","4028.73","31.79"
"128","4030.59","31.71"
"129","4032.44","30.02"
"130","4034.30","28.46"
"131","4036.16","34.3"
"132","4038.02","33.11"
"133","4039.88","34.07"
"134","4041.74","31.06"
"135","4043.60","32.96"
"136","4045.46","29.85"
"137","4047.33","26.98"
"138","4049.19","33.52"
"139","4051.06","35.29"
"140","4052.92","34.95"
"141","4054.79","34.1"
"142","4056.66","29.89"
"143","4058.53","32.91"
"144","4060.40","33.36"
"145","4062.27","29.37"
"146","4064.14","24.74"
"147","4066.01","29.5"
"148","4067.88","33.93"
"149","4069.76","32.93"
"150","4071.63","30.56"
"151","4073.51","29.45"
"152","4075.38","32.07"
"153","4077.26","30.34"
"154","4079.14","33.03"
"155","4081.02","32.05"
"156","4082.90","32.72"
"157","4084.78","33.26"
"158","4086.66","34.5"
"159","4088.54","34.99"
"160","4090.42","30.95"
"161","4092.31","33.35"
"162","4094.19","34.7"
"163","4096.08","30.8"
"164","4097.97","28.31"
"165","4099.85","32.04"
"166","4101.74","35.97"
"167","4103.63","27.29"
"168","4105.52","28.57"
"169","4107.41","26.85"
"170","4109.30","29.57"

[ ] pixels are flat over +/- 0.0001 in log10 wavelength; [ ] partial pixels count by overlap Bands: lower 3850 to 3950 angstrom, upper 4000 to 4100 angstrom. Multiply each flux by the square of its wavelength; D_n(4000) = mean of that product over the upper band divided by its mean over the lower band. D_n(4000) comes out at 1.3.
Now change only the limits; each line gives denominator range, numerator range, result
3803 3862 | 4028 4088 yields 1.45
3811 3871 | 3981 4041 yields 1.37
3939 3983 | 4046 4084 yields 1.36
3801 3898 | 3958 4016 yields 1.16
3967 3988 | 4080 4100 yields 1.44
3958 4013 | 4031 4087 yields 1.23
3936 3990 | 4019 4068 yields 1.33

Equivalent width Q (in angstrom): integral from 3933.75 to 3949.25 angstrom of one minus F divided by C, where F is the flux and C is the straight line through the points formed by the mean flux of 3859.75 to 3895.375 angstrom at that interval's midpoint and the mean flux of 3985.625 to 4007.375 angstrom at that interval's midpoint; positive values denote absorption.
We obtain 2.5 angstrom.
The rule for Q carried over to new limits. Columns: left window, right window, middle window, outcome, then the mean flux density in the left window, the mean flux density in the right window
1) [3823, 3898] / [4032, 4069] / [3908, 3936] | 2.0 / 24.7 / 31.6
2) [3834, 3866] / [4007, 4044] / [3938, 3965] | 2.7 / 24.2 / 32.1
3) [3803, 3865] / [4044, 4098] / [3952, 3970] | 3.2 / 24.6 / 31.9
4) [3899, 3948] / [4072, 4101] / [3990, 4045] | -4.2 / 25.7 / 32.2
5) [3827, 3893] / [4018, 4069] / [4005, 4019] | -0.5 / 24.6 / 31.8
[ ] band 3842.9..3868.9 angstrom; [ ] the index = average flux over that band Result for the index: 26.6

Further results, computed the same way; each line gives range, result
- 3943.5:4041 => 28.4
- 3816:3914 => 25.6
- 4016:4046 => 32.2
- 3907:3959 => 25.5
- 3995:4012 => 31.2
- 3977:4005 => 29.6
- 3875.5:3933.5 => 25.9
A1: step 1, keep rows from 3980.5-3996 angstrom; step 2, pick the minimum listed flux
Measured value 24.81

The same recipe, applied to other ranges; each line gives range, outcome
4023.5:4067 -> 24.74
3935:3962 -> 17.24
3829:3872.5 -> 16.58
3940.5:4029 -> 15.72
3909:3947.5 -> 12.98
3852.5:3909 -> 19.28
